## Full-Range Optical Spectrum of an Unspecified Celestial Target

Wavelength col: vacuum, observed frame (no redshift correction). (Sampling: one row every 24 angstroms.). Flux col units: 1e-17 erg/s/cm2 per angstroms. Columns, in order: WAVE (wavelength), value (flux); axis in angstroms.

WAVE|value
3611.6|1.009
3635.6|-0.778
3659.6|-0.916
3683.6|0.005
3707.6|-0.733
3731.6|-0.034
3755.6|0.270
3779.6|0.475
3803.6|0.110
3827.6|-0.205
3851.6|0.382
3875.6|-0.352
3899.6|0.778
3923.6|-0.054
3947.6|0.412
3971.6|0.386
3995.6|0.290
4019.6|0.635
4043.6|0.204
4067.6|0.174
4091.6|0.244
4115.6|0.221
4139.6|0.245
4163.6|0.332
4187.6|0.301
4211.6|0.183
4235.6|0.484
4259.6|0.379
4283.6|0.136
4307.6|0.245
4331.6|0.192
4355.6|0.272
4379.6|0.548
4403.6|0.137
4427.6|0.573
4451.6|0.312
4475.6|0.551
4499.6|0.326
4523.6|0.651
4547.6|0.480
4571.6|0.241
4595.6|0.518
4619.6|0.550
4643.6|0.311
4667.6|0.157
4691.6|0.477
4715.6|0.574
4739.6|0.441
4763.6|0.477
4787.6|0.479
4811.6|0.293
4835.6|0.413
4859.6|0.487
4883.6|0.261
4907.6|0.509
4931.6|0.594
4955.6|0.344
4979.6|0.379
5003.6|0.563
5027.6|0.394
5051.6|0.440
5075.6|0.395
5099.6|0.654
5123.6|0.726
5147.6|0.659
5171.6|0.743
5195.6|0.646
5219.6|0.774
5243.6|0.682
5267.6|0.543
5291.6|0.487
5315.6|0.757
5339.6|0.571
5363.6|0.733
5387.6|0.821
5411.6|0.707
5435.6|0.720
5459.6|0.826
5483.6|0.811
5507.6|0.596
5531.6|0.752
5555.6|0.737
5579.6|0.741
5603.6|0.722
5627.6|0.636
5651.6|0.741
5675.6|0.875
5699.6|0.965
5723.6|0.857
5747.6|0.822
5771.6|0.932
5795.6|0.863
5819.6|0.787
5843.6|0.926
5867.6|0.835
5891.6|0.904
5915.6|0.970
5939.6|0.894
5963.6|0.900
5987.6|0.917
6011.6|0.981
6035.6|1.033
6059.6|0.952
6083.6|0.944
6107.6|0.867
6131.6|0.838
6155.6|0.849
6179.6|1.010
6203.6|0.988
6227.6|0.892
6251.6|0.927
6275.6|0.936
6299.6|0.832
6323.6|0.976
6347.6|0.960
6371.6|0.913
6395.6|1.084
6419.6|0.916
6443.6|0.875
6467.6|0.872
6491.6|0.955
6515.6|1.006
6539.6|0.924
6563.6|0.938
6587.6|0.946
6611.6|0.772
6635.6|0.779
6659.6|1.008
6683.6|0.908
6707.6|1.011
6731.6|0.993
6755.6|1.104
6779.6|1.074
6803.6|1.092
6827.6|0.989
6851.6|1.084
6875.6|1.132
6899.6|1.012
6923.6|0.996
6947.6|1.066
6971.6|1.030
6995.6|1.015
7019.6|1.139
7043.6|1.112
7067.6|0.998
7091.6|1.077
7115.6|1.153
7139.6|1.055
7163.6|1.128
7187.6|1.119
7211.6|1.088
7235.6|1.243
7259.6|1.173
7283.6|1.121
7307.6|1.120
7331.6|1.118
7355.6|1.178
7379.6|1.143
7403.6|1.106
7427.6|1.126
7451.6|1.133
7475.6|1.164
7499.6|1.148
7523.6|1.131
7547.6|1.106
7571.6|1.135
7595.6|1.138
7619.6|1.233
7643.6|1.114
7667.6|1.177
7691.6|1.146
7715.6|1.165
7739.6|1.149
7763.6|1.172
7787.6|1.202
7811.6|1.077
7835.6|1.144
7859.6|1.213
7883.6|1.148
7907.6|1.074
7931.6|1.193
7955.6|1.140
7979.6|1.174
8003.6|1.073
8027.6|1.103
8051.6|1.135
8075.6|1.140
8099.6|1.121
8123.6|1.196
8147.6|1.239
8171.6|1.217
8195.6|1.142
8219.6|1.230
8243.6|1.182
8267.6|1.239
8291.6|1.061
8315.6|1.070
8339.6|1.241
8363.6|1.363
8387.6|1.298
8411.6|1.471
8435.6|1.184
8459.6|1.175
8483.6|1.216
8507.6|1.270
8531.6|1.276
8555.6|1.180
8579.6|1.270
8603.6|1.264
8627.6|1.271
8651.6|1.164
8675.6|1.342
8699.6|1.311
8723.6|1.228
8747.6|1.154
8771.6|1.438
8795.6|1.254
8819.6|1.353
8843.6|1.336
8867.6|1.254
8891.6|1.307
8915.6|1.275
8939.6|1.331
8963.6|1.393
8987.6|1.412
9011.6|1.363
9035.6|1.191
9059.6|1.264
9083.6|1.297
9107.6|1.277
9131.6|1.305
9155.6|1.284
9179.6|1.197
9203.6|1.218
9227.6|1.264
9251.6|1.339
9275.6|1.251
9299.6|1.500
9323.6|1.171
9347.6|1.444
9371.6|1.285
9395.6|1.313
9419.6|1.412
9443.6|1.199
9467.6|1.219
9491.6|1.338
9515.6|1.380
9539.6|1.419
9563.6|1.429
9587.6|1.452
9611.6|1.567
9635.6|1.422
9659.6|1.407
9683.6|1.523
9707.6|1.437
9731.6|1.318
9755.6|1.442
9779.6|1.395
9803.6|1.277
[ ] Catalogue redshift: 0.28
